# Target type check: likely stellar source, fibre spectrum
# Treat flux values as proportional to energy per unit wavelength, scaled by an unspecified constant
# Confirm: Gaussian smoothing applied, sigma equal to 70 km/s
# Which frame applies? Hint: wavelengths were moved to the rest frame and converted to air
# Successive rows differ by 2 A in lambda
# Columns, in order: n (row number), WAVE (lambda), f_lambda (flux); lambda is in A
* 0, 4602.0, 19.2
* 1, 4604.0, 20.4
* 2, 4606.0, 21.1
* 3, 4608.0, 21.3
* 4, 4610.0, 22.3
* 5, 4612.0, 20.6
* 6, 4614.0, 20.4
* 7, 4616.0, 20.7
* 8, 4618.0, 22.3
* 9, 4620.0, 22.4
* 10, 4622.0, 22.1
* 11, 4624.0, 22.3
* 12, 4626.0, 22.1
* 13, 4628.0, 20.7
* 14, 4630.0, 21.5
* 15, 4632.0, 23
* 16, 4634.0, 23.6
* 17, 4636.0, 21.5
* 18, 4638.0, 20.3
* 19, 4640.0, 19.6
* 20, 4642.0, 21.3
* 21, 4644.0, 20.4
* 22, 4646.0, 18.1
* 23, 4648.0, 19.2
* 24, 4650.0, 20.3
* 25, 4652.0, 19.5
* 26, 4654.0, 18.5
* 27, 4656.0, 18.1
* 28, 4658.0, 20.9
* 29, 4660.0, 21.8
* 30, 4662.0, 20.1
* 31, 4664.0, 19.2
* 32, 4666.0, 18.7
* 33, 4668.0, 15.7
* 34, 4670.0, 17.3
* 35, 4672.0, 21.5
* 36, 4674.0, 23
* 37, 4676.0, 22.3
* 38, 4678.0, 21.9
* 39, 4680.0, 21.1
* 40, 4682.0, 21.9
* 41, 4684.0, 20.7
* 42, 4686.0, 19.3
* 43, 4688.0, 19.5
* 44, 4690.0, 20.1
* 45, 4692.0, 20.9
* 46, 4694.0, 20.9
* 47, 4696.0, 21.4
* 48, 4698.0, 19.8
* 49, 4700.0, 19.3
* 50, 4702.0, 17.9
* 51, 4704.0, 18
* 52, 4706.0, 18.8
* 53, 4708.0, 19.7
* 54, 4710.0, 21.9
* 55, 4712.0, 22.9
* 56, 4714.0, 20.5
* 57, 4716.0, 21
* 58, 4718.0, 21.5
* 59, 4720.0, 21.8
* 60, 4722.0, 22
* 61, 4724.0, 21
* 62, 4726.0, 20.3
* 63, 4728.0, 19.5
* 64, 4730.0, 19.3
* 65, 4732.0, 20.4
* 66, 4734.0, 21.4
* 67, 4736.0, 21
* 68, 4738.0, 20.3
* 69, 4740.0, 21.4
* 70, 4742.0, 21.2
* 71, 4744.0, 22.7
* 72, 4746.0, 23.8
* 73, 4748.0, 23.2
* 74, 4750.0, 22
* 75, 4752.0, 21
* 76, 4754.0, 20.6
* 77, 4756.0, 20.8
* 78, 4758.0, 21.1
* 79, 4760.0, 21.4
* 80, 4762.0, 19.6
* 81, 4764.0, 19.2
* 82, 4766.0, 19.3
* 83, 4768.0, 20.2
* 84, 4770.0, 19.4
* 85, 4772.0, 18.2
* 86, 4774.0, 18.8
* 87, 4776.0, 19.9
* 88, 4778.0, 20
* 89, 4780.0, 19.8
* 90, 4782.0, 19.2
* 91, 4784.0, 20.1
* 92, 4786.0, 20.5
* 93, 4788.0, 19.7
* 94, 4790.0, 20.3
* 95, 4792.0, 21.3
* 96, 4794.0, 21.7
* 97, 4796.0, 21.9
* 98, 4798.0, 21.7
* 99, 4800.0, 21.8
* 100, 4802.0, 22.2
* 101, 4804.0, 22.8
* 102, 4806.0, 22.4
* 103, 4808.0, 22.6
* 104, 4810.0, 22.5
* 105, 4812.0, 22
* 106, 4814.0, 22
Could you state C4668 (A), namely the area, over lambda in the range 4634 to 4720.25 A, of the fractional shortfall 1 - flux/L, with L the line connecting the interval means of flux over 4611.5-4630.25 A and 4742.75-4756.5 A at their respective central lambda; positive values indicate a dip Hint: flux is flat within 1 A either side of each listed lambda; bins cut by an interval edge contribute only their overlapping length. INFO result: 6.1 A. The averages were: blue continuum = 21.5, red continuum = 22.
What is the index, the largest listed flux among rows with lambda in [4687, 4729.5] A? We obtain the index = 22.9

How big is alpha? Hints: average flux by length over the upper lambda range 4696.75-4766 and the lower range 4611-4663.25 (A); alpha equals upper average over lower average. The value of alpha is 1.00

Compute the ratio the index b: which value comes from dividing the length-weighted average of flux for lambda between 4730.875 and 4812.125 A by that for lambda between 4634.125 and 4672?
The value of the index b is 1.07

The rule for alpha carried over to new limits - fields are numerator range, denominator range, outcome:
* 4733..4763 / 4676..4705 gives 1.06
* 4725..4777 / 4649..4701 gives 1.02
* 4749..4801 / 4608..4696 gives 0.99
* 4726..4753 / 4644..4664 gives 1.08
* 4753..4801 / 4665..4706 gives 1.01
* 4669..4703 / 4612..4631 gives 0.95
